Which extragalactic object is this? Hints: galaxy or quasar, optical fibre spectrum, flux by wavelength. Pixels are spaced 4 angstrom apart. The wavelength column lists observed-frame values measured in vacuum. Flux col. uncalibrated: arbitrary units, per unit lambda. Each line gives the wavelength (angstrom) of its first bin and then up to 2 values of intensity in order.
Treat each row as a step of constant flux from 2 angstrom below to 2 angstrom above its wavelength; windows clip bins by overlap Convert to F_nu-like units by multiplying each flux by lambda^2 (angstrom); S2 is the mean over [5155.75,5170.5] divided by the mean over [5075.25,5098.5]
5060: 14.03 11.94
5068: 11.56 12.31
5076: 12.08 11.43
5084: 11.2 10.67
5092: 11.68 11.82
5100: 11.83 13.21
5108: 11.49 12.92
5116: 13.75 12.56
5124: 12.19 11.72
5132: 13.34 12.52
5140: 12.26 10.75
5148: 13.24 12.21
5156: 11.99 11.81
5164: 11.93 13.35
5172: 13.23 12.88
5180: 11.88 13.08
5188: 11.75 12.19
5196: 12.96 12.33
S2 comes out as 1.1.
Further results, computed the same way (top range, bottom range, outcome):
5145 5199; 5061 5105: 1.09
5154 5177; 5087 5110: 1.09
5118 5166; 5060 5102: 1.06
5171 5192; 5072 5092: 1.13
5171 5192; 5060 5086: 1.09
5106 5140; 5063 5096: 1.10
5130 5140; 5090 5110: 1.08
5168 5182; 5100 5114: 1.05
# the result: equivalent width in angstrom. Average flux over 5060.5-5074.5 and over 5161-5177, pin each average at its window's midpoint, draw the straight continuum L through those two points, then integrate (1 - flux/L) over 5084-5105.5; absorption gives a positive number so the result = 1.0 angstrom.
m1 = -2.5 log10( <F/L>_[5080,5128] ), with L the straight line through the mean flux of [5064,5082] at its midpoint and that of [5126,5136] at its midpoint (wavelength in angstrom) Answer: 0.01 mag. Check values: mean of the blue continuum 11.9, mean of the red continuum 12.5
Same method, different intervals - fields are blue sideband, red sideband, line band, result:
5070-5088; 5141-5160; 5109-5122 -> -0.10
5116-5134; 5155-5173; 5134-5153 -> 0.03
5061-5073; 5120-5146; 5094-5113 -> -0.01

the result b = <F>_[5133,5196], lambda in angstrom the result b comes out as 12.4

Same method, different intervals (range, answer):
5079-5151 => 12.2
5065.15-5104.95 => 11.7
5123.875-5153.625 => 12.3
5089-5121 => 12.3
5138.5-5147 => 11.7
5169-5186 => 12.8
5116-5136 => 12.6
